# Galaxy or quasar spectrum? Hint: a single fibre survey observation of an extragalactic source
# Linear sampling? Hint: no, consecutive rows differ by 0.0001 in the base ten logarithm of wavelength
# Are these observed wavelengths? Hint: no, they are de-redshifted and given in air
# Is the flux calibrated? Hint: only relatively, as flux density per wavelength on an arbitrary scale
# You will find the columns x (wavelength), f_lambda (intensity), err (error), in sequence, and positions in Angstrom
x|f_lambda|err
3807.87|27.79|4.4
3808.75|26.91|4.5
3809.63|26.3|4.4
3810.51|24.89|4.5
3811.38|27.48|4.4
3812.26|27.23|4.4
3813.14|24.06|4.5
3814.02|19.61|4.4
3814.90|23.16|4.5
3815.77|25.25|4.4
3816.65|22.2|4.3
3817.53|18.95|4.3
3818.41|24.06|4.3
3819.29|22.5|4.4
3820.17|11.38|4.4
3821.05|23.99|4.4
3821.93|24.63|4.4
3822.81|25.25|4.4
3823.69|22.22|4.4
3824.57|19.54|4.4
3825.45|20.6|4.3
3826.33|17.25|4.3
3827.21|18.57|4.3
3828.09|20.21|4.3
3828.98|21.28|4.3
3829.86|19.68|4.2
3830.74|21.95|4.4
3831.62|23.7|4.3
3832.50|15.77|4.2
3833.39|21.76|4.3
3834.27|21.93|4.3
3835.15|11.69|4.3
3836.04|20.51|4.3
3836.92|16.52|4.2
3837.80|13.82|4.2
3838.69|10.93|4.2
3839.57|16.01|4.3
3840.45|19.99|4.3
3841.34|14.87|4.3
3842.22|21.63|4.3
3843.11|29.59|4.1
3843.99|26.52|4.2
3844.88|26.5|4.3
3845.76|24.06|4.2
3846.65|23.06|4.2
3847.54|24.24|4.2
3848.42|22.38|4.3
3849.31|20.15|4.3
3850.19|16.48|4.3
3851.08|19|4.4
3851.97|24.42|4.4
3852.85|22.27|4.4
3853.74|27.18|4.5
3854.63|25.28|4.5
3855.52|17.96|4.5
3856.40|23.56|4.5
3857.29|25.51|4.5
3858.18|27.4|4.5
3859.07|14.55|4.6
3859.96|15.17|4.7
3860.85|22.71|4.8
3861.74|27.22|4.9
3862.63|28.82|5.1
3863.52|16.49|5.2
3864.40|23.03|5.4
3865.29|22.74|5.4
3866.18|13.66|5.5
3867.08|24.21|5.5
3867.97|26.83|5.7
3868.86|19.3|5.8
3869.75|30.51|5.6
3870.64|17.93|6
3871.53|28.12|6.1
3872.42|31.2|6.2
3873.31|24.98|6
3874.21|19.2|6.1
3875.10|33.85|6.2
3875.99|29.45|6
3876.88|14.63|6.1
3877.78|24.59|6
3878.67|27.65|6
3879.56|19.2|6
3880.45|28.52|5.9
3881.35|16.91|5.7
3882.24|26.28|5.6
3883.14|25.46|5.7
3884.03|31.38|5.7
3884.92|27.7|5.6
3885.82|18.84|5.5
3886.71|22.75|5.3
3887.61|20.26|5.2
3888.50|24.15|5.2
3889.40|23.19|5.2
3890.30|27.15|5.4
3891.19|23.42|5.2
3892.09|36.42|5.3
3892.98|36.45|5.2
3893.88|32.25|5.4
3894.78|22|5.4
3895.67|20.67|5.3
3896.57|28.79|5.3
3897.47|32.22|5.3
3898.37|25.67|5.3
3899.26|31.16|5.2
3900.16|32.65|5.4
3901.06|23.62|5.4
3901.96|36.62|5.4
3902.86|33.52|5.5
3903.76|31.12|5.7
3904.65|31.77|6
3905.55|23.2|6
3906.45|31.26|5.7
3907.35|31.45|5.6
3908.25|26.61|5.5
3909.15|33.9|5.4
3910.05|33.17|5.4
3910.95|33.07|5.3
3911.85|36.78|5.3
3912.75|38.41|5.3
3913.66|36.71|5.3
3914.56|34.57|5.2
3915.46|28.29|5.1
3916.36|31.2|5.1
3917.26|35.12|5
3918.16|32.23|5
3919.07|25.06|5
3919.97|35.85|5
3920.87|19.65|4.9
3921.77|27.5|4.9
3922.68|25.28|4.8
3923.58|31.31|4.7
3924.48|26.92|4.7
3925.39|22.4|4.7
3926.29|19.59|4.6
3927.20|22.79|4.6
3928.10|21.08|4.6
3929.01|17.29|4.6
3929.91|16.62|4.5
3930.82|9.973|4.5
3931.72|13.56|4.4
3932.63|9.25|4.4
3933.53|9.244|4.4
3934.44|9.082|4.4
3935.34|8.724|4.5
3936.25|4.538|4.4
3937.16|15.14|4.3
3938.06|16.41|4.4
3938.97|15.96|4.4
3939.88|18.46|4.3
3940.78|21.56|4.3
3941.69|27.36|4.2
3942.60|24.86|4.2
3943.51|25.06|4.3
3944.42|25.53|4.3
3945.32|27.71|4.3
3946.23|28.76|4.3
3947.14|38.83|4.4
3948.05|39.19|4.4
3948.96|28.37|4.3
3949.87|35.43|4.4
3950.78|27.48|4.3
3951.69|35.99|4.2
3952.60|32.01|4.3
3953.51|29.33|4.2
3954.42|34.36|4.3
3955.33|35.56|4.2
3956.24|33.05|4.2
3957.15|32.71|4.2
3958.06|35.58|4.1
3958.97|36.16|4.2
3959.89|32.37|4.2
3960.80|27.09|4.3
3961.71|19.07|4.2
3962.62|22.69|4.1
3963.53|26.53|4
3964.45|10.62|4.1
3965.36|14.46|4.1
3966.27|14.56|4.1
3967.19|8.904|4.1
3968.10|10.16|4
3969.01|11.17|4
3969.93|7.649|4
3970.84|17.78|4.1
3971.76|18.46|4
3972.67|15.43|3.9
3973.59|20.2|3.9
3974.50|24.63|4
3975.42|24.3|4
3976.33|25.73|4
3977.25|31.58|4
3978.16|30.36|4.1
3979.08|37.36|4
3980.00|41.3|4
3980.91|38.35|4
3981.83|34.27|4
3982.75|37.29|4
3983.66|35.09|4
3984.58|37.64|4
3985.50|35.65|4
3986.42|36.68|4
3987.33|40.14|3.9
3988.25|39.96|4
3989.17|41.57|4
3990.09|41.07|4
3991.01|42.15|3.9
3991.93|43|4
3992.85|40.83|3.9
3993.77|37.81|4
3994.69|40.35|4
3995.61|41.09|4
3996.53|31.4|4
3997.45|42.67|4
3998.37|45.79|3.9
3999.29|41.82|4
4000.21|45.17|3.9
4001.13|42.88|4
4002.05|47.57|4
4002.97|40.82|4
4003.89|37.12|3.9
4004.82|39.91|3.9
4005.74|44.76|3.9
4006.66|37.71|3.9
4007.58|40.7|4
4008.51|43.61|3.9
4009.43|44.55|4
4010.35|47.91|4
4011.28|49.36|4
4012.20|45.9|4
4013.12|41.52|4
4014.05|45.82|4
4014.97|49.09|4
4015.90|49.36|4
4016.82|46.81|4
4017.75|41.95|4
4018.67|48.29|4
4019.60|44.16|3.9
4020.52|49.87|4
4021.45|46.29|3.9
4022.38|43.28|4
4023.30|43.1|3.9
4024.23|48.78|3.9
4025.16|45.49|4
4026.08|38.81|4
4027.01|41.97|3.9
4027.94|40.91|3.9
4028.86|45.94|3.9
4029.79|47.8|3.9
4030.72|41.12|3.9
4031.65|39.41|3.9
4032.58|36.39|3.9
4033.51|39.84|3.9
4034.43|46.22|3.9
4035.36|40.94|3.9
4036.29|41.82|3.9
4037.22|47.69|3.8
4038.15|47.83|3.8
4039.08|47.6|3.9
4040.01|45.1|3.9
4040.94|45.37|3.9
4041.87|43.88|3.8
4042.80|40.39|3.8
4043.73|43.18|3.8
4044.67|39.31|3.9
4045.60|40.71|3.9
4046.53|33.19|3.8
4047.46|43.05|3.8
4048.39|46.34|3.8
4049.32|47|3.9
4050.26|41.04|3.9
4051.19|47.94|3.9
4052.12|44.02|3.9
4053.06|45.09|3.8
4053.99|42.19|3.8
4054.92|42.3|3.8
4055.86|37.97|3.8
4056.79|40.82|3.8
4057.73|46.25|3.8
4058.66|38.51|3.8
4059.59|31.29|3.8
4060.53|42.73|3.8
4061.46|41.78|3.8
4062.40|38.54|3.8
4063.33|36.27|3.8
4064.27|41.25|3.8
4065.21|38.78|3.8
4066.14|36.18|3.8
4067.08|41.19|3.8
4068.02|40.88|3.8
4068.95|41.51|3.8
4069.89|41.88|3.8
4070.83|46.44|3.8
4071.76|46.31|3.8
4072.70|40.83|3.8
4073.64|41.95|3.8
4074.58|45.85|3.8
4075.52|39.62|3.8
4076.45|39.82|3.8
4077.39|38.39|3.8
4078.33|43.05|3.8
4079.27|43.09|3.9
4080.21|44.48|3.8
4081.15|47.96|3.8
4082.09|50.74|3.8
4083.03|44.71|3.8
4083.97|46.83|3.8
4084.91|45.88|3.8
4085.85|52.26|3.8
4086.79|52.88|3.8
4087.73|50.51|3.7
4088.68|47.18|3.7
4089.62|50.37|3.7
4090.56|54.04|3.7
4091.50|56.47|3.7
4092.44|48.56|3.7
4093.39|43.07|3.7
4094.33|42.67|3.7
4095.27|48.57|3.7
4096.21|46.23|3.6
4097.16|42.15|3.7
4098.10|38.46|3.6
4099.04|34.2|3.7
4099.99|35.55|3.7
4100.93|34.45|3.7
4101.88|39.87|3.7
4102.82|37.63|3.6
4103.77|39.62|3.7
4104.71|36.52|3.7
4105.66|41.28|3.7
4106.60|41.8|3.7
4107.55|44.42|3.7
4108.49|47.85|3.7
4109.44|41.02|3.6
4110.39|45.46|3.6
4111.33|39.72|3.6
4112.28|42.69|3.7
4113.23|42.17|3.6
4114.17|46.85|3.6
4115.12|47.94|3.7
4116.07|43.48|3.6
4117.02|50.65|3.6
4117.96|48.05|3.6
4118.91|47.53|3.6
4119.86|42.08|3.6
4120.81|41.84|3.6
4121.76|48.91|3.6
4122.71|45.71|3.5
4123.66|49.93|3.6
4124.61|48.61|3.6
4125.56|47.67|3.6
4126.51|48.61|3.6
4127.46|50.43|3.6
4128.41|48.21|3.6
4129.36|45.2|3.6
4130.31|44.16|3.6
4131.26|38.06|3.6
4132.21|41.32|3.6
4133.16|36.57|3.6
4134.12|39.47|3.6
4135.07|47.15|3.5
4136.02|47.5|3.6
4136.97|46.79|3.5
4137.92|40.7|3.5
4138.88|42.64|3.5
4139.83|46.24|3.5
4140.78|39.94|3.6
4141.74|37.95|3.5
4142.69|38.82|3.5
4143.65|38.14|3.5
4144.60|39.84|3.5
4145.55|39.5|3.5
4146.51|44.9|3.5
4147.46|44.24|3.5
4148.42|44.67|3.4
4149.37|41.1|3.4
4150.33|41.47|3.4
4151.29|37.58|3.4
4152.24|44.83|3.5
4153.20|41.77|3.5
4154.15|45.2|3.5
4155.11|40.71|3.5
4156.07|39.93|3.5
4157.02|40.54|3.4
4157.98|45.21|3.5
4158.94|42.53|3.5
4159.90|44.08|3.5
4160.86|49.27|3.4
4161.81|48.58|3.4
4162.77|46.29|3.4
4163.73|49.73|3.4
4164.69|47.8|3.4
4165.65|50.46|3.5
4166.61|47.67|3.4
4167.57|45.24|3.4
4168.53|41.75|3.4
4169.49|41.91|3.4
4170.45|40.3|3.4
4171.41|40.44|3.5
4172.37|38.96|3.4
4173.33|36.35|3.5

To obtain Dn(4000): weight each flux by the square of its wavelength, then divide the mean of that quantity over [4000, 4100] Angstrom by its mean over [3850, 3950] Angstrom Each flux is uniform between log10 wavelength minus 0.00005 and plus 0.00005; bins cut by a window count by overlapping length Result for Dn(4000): 1.88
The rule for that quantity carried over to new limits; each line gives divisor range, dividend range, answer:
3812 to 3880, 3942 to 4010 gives 1.58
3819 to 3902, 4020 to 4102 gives 2.07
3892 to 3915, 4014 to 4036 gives 1.50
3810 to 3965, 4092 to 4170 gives 2.01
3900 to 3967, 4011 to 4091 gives 1.78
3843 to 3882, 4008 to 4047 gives 2.05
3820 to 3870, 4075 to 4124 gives 2.39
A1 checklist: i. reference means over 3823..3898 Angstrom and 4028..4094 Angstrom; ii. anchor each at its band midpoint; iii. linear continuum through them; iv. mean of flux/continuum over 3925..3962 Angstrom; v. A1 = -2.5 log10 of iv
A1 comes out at 0.30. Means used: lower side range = 22.8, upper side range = 43.6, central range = 24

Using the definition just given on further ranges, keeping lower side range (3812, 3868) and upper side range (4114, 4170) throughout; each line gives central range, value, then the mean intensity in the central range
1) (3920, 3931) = 0.23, 22.5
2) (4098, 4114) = 0.03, 40.3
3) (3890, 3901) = -0.14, 28.9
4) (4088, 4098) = -0.17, 47.6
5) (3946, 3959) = -0.13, 33.5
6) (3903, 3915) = -0.22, 32.5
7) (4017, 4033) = -0.23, 43.8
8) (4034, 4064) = -0.14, 42.4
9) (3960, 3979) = 0.50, 19.7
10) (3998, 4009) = -0.25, 42.3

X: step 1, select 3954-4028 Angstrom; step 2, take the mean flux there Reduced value 35.8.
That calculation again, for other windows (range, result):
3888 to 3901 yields 28.1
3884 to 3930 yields 28.4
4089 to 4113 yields 42.9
